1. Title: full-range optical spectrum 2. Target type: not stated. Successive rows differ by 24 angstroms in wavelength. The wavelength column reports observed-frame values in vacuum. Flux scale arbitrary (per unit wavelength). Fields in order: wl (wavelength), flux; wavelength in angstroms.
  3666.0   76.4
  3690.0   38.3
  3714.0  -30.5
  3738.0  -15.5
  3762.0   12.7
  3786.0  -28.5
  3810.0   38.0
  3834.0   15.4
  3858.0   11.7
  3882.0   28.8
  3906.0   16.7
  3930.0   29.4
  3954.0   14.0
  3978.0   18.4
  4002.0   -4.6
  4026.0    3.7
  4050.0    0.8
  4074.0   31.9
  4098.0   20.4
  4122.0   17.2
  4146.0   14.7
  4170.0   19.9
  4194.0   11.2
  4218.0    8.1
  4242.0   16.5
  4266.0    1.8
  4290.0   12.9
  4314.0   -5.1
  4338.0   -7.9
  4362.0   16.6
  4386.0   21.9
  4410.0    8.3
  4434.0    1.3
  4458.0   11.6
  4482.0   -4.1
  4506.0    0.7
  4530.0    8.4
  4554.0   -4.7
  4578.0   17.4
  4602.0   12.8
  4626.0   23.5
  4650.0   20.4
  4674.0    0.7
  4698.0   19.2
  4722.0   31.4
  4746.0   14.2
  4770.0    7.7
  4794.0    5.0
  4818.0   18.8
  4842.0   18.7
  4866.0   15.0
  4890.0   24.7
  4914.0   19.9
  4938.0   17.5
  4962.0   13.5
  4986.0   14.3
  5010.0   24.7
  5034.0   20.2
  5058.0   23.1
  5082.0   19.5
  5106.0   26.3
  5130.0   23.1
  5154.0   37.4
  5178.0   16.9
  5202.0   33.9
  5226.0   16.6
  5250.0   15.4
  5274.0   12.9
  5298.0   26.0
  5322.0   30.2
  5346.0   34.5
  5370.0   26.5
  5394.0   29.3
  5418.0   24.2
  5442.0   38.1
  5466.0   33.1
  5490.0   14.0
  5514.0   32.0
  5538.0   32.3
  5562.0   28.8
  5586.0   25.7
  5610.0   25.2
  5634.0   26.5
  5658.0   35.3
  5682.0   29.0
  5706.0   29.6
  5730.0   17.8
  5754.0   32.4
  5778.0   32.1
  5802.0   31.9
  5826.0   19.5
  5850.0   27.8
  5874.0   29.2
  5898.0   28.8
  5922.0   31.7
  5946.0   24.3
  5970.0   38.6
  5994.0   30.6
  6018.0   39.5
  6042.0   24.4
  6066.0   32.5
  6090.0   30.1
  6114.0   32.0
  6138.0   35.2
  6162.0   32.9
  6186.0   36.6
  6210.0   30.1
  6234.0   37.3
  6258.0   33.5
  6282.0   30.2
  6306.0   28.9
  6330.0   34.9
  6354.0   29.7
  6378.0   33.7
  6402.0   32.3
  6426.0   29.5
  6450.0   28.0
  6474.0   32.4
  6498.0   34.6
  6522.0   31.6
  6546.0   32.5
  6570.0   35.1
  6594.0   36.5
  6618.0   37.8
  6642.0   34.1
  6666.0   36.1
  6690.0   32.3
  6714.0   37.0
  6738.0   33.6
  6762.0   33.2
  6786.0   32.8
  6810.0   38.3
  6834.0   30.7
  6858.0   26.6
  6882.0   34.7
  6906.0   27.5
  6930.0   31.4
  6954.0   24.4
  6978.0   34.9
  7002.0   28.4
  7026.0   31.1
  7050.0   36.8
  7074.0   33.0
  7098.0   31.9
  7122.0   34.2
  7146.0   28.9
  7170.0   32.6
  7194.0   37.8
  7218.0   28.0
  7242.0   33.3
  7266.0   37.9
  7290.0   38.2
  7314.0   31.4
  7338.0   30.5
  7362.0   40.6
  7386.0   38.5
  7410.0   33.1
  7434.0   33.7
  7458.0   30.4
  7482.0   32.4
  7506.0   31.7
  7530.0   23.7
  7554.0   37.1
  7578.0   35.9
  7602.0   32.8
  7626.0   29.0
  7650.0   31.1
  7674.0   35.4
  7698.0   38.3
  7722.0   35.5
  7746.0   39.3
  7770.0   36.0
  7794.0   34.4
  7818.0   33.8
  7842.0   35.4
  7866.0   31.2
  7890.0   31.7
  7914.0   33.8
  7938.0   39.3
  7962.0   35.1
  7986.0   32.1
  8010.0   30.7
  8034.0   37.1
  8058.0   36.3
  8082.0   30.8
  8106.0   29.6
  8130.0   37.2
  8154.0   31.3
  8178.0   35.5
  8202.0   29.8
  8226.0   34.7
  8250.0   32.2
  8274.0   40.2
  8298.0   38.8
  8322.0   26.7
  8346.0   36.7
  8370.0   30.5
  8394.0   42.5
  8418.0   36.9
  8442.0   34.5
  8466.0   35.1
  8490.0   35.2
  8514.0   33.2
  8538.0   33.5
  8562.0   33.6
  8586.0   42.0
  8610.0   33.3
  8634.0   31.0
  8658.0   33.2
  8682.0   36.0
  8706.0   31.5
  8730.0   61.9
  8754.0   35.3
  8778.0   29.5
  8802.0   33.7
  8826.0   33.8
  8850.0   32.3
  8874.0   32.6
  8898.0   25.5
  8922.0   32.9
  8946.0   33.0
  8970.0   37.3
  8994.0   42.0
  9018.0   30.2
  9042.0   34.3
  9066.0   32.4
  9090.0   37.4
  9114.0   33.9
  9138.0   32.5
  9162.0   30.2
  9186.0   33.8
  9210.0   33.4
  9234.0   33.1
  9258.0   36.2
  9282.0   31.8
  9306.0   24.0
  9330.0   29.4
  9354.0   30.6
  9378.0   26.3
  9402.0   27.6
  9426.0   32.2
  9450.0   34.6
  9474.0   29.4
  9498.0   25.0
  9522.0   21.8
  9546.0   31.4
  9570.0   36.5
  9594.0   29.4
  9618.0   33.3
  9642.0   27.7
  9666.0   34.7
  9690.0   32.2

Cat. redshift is 0.33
